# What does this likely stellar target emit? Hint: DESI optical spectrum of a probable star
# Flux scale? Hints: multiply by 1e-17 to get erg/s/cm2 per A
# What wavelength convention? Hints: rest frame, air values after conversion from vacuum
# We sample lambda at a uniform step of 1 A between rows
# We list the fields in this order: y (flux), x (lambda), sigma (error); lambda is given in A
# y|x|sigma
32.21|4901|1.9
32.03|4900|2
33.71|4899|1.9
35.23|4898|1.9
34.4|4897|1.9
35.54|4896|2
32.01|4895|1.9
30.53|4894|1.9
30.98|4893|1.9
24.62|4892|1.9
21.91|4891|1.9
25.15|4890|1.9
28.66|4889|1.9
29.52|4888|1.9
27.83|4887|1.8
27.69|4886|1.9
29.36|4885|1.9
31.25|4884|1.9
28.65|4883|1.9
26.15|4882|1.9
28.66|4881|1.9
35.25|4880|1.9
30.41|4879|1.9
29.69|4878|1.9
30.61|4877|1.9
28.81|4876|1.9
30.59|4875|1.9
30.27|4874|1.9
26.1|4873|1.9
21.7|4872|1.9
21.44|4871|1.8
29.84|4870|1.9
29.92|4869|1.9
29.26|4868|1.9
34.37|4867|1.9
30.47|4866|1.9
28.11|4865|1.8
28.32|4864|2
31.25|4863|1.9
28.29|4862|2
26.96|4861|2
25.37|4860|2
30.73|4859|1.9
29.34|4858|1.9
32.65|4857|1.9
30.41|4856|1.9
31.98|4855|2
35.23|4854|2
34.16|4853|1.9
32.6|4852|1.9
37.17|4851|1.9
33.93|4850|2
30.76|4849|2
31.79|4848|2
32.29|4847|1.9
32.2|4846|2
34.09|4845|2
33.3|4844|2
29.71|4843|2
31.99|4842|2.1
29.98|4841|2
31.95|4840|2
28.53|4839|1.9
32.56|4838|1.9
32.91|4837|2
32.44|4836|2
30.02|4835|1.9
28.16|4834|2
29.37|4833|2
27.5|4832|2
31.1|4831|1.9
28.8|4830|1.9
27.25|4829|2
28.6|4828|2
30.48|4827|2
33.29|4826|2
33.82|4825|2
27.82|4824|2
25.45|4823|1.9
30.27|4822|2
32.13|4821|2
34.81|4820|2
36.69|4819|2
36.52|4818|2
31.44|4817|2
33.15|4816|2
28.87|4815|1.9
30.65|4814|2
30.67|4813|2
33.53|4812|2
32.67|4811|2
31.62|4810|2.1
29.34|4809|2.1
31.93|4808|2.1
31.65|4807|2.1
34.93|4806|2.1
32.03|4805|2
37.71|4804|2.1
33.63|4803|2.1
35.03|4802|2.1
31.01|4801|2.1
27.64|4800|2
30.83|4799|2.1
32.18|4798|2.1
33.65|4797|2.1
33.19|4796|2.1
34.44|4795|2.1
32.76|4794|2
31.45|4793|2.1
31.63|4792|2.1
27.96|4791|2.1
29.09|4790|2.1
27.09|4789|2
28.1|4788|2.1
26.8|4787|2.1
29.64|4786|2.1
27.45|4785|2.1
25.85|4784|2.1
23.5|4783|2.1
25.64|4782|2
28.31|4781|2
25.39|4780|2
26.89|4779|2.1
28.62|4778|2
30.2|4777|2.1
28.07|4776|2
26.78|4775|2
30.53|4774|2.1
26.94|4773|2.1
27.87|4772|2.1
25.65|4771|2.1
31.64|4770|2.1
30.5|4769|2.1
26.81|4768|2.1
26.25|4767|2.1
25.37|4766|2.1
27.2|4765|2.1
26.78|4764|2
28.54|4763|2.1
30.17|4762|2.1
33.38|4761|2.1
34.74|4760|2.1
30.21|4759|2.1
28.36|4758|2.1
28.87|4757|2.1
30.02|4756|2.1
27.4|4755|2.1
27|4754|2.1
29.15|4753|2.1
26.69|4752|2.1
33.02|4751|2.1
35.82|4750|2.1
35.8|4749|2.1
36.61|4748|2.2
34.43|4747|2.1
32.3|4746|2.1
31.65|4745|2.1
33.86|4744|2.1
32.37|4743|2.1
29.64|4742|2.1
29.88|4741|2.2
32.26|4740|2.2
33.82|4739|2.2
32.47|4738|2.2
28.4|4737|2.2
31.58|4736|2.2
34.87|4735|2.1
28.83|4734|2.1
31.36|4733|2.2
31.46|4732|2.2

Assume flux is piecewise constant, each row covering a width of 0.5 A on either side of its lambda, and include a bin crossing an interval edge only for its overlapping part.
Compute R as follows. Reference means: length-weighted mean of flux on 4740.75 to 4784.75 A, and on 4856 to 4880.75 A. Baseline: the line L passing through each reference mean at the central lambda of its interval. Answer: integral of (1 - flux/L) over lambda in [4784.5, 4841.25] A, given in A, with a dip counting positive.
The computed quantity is -3.55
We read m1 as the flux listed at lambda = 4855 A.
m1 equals 31.98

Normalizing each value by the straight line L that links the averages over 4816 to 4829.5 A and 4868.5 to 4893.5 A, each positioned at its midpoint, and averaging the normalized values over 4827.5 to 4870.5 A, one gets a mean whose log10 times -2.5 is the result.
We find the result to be -0.03 mag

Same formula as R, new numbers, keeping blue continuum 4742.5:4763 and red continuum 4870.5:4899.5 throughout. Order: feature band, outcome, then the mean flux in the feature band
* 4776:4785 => 1.20 A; 26.9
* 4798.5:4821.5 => -1.53 A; 32.5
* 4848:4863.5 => -0.88 A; 31.4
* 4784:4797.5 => 0.33 A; 30.1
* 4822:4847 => -0.35 A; 30.5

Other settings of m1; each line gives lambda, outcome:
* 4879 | 30.41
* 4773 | 26.94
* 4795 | 34.44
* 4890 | 25.15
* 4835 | 30.02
